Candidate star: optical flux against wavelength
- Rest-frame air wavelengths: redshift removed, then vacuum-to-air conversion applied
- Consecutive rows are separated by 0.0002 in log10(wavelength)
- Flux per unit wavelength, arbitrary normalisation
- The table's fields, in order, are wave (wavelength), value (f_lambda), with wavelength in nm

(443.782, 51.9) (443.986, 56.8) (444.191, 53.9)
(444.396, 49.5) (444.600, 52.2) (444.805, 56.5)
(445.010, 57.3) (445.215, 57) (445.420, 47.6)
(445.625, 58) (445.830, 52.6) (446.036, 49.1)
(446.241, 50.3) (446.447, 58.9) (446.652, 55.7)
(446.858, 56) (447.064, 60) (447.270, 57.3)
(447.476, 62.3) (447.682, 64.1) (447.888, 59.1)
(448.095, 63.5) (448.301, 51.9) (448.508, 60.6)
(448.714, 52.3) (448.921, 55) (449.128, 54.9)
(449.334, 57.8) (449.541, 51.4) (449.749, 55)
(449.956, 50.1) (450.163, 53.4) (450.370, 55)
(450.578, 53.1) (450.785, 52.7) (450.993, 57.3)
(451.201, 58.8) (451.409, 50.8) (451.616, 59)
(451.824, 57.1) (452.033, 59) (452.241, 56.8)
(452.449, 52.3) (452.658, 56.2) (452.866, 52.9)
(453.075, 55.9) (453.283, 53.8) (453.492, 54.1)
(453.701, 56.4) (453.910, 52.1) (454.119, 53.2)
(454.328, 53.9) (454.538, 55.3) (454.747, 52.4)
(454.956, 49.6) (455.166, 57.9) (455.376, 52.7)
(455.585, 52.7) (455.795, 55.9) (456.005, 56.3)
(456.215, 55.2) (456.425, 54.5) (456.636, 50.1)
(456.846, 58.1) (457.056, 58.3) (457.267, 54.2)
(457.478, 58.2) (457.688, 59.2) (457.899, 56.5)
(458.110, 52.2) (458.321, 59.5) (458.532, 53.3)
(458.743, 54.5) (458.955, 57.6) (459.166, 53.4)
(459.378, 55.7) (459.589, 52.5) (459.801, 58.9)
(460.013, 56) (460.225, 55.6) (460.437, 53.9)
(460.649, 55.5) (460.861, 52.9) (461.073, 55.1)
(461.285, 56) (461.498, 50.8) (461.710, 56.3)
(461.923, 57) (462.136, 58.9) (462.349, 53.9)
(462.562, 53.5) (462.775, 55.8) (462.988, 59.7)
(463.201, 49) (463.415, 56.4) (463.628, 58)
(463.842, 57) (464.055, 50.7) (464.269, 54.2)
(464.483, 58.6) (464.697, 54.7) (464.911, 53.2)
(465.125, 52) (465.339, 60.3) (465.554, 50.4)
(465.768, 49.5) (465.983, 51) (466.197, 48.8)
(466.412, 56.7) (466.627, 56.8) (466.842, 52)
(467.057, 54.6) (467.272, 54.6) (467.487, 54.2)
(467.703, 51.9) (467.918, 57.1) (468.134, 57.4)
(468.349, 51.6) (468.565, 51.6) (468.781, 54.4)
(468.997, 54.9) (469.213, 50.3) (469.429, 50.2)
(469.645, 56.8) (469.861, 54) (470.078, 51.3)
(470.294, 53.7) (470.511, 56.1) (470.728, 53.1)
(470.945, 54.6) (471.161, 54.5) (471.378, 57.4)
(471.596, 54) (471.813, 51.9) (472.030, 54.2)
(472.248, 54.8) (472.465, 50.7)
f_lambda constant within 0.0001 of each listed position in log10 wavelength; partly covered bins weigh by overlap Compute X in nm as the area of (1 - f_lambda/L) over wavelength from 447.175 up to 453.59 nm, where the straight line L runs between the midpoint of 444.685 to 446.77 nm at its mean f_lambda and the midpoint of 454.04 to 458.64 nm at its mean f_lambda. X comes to -0.156 nm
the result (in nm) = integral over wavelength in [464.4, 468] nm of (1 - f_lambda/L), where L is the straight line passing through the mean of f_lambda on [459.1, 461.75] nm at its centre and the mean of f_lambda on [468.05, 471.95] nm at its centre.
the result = 0.02 nm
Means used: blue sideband 54.8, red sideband 53.8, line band 53.9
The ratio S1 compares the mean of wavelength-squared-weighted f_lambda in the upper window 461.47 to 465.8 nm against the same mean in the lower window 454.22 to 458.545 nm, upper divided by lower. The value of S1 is 1.03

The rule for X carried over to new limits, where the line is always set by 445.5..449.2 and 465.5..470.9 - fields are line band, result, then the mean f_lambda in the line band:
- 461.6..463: -0.05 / 56.2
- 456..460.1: -0.05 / 55.7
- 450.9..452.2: -0.02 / 57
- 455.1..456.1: 0.01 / 55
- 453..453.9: 0.02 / 54.7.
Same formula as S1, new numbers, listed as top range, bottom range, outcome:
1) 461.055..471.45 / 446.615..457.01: 1.04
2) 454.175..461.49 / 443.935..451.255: 1.04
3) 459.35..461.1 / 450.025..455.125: 1.04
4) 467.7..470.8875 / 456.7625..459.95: 1.00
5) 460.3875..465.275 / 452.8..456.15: 1.05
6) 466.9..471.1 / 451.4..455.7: 1.05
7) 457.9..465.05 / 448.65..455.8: 1.05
